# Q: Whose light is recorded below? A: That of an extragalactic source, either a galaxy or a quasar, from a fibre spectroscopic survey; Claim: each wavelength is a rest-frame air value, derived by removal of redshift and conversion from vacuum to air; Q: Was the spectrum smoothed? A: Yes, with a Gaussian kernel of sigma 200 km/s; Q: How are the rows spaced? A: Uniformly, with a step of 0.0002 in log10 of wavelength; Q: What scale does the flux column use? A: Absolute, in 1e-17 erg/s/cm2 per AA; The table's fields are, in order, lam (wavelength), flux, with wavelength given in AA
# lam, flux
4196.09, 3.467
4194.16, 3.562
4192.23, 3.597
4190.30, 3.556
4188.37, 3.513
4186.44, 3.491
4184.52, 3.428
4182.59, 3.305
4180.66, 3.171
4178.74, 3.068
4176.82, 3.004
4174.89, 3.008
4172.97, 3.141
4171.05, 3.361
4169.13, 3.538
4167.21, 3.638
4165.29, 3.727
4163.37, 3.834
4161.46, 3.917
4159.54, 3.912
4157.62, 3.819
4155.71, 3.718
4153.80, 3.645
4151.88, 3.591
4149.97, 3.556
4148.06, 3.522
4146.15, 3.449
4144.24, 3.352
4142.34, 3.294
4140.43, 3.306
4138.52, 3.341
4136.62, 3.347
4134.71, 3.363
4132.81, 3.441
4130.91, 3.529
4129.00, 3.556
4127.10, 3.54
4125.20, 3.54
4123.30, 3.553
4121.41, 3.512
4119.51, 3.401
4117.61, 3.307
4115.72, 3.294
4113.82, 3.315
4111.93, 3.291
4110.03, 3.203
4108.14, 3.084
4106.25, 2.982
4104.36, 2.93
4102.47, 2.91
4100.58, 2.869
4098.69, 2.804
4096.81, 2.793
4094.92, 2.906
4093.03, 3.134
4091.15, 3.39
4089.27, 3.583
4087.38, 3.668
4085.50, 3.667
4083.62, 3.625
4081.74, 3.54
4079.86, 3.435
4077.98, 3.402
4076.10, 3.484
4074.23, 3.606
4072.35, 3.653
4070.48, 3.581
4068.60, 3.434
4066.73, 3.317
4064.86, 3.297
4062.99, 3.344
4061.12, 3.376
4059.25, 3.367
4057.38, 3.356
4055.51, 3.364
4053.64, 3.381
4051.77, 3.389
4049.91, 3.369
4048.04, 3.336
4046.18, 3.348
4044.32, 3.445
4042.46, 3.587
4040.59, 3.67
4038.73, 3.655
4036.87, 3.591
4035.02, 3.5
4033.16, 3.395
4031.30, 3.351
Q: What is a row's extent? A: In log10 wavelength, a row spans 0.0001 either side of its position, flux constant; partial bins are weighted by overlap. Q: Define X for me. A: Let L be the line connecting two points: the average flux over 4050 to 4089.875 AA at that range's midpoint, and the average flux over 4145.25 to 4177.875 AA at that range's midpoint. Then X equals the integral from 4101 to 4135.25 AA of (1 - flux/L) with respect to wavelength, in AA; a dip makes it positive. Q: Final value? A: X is 1.94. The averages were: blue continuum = 3.47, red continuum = 3.55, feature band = 3.31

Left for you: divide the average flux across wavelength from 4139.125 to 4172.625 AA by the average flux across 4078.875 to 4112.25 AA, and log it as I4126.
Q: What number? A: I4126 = 1.12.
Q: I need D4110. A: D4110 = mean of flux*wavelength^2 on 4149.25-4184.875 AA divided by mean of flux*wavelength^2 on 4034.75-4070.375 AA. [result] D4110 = 1.1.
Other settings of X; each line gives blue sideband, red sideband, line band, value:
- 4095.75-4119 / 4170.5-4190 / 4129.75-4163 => -3.9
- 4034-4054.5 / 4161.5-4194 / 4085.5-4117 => 2.7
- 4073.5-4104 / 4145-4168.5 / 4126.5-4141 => 0.5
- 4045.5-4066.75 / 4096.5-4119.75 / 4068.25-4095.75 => -2.2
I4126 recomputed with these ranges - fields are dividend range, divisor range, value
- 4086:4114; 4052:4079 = 0.91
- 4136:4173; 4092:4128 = 1.12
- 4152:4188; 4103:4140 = 1.04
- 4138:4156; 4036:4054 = 1.00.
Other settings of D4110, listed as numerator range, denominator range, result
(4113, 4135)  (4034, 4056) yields 1.03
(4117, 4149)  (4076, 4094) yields 1.01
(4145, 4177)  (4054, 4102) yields 1.11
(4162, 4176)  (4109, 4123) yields 1.07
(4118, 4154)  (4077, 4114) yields 1.09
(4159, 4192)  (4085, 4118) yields 1.13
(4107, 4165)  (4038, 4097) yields 1.05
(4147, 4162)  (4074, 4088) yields 1.08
